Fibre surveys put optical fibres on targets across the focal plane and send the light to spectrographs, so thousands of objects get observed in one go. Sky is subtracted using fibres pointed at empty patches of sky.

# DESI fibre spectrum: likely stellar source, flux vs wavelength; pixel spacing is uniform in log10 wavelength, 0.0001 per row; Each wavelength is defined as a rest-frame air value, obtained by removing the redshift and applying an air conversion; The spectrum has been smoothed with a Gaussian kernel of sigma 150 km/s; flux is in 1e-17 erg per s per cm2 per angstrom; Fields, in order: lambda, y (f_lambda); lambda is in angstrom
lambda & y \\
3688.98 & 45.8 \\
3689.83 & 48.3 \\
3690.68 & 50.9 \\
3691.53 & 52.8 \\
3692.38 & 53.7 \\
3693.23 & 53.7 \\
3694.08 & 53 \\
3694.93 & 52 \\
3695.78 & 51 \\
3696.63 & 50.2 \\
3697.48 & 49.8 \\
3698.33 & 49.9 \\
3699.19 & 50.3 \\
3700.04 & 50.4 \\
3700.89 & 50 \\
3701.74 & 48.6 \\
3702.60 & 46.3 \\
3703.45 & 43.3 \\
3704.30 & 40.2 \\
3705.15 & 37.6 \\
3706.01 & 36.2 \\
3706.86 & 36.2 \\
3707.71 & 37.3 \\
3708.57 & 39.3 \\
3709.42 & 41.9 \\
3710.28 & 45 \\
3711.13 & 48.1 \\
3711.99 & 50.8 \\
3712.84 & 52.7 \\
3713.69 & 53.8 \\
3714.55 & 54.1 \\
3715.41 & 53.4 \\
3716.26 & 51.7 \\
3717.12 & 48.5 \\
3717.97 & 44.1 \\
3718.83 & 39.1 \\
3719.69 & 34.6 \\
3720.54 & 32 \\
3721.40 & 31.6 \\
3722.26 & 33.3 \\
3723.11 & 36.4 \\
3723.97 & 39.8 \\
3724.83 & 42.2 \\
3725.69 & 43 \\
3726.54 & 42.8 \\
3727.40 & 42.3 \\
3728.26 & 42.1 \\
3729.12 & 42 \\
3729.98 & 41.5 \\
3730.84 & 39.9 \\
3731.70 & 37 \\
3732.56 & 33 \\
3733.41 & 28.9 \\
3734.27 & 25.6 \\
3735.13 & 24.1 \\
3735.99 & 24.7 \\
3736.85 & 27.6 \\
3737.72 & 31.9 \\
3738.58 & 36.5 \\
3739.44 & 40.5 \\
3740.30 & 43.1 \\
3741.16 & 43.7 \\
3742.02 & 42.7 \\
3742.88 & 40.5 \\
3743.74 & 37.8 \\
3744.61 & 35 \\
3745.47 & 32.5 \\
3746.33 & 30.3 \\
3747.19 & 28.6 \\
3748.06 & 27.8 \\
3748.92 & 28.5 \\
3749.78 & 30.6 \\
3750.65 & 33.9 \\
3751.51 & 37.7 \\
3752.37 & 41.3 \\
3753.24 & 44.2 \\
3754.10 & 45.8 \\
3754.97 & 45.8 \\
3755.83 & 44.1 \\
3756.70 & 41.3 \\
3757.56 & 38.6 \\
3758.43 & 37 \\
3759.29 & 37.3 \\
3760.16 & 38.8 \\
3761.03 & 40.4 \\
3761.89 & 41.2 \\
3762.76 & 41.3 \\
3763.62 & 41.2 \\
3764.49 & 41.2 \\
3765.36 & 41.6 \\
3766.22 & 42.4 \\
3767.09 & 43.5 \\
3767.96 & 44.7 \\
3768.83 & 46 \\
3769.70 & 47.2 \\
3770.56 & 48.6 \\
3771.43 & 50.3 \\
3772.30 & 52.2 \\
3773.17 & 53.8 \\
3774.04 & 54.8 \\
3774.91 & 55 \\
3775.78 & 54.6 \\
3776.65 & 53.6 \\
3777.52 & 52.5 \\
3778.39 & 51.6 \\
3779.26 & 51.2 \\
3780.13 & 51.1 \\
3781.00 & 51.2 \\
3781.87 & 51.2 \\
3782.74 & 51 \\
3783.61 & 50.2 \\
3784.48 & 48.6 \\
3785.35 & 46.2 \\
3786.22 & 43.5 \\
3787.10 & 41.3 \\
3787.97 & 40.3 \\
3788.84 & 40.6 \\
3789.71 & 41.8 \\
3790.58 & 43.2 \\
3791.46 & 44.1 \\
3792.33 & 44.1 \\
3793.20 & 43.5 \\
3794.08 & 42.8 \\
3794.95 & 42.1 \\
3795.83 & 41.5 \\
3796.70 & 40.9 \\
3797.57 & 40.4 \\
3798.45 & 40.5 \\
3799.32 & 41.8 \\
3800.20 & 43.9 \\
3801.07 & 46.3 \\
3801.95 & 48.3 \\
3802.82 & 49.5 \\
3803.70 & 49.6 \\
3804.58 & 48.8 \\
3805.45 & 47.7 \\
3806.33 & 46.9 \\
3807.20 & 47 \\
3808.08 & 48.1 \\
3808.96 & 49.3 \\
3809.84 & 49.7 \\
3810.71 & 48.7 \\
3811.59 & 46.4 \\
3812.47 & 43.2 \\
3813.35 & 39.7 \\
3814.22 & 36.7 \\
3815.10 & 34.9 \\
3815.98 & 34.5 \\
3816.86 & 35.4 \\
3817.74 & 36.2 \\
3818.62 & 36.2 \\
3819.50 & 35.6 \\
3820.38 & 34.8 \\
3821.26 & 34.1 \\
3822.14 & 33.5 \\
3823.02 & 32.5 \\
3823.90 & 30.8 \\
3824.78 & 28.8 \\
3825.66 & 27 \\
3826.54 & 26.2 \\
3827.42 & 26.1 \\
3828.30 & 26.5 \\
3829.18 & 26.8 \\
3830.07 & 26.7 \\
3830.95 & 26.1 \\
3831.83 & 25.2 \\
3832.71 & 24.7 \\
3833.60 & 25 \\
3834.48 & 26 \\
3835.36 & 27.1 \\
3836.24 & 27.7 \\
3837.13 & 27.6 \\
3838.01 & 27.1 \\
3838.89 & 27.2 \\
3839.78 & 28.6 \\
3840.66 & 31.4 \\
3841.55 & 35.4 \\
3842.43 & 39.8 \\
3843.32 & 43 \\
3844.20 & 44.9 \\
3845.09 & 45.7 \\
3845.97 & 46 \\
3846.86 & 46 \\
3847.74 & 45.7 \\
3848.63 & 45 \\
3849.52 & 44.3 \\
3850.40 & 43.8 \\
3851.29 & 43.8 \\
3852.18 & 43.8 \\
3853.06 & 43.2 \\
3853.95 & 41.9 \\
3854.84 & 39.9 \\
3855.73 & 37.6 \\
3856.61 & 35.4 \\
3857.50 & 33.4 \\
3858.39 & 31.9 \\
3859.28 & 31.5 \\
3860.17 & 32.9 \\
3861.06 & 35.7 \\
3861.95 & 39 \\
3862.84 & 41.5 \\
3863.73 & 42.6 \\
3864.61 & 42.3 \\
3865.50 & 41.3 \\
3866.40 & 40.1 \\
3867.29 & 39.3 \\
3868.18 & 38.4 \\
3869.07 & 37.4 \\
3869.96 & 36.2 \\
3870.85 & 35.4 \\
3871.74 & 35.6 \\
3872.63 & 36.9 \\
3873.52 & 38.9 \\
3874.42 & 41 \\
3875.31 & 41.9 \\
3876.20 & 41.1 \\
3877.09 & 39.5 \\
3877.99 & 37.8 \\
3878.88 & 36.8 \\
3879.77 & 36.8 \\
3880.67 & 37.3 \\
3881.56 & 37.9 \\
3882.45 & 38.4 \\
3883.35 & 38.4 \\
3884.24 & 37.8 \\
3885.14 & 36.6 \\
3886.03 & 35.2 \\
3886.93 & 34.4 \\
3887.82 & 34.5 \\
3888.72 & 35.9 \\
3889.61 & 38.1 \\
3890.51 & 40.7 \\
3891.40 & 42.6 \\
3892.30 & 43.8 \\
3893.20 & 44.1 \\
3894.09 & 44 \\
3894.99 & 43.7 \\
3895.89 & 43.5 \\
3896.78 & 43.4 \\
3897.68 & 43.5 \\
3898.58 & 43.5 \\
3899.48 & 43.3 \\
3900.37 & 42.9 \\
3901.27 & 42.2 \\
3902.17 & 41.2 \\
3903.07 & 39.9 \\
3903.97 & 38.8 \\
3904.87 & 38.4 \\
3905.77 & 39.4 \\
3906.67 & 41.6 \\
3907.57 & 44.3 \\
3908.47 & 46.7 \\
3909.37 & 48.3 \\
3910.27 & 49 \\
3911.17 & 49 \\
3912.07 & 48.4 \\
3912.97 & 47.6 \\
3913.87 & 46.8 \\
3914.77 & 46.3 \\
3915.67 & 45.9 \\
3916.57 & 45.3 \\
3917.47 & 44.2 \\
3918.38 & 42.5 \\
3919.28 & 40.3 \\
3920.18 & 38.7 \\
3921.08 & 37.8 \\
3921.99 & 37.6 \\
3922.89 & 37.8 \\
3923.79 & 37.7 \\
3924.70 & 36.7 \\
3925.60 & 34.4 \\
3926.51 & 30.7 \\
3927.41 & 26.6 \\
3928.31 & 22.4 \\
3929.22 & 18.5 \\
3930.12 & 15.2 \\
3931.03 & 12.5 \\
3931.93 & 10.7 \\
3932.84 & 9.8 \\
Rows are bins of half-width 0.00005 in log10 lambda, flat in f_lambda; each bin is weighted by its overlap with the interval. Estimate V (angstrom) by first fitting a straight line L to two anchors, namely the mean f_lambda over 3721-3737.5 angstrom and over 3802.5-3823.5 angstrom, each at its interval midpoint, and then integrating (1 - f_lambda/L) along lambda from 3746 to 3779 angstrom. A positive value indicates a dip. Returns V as -4.3 angstrom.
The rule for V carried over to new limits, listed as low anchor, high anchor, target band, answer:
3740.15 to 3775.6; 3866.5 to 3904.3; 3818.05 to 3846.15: 6.3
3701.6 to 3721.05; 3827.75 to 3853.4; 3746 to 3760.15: 1.3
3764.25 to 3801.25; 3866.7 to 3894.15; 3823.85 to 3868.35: 6.3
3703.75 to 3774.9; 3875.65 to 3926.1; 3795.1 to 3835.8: 3.4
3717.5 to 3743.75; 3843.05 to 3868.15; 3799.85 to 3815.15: -2.7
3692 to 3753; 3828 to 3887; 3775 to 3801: -4.8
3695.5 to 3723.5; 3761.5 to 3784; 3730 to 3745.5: 3.8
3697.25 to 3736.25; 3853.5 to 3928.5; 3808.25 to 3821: 0.1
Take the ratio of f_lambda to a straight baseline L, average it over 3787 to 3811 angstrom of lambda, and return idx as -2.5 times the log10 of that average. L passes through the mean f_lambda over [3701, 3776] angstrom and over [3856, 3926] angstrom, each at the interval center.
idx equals -0.11 mag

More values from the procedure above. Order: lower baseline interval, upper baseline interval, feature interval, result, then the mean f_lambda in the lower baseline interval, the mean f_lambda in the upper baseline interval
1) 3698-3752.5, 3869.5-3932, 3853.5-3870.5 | 0.03 mag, 39.6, 38.8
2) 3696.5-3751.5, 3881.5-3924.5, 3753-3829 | -0.06 mag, 39.9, 41.7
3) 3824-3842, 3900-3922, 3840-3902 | -0.14 mag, 27.4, 43.4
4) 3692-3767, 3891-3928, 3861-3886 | 0.08 mag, 40.9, 41.9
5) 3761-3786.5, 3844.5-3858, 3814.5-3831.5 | 0.39 mag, 48.2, 42.3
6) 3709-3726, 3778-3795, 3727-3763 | 0.21 mag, 43.8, 46.1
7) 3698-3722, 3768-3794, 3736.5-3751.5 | 0.31 mag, 44.4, 48.2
